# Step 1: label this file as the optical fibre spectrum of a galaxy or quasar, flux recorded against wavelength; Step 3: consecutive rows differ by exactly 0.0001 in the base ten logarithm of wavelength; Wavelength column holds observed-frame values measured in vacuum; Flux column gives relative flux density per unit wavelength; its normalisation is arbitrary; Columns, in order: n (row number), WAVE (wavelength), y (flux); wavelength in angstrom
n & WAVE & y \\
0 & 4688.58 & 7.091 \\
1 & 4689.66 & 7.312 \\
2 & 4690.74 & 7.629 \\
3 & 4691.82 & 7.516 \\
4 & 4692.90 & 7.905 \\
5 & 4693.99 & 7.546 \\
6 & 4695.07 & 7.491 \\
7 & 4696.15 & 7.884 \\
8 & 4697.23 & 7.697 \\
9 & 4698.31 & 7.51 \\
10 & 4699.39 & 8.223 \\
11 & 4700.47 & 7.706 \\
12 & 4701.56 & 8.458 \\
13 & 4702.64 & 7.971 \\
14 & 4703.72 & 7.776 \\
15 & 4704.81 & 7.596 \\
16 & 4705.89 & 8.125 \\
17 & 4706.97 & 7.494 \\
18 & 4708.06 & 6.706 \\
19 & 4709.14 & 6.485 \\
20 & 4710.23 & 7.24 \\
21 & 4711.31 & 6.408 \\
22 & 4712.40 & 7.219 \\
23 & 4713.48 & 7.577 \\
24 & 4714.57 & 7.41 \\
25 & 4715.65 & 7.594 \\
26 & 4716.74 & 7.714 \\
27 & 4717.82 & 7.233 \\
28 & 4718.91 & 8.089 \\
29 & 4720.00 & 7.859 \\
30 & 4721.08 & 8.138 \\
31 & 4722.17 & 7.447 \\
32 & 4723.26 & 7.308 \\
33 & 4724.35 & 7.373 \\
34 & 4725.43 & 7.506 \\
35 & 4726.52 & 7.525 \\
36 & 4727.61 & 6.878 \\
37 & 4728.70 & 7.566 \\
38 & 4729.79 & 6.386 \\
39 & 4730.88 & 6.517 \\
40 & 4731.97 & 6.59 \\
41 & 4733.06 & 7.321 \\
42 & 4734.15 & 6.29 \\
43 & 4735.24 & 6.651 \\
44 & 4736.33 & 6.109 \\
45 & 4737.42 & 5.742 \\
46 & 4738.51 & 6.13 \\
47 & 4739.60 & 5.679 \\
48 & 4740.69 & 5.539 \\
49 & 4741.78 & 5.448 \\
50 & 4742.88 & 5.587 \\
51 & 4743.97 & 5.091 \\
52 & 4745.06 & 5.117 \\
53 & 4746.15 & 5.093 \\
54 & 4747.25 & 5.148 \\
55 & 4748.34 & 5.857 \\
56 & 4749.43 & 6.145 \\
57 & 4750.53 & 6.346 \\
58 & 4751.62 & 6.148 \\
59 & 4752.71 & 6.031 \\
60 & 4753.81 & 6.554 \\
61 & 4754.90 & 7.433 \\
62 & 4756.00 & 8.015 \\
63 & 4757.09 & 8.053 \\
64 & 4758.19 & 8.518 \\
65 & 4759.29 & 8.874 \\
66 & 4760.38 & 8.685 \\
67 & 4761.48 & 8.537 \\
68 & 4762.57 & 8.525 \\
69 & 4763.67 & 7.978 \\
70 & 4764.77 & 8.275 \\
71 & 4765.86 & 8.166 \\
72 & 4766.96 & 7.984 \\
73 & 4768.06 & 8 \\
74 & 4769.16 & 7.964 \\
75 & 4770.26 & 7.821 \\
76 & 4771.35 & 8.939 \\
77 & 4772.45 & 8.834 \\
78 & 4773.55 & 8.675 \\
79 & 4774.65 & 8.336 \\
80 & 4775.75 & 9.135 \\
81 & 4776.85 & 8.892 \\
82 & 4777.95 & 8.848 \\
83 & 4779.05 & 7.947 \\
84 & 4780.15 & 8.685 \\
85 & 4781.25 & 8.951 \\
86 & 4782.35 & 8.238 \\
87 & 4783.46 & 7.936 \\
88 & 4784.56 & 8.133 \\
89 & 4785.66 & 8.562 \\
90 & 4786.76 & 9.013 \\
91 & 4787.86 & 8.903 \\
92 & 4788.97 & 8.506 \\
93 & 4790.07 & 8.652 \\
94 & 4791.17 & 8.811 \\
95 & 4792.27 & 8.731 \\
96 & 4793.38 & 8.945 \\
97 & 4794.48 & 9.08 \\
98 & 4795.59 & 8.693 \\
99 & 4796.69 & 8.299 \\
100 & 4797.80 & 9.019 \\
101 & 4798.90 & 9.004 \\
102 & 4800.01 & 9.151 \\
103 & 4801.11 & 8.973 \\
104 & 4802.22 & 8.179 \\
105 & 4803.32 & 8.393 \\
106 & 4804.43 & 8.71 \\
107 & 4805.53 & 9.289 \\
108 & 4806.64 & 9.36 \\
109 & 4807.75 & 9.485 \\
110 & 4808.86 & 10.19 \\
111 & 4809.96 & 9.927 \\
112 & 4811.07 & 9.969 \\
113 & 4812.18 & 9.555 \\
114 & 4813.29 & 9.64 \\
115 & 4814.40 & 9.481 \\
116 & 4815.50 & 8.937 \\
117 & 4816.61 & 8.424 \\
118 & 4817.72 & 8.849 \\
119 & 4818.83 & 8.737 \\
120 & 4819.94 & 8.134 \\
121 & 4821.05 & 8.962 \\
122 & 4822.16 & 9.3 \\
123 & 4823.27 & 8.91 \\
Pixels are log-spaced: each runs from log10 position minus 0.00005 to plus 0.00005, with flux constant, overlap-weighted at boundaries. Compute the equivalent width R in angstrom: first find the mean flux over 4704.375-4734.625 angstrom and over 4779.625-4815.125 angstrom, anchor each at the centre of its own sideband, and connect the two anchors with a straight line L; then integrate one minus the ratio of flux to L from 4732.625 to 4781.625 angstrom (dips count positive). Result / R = 5.0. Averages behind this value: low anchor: 7.27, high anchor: 8.95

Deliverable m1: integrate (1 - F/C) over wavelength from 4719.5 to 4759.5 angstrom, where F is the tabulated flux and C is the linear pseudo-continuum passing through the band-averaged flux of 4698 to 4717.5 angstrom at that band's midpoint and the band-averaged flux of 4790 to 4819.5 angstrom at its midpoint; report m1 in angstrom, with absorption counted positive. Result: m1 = 6.9 angstrom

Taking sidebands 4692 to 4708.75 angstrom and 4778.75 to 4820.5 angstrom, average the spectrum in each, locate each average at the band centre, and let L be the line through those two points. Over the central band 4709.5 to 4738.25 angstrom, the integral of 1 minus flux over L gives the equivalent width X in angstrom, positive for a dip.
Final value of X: 3.1 angstrom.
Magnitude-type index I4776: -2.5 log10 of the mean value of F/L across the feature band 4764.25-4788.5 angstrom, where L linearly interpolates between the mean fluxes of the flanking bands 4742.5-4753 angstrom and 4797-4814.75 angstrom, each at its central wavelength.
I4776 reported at -0.14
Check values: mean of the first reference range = 5.65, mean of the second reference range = 9.25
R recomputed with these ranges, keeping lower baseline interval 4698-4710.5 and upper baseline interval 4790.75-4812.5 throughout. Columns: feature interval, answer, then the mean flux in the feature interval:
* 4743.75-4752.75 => 2.85 angstrom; 5.67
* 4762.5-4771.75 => 0.44 angstrom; 8.15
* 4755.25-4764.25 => 0.08 angstrom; 8.37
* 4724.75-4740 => 2.62 angstrom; 6.65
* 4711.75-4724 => 0.37 angstrom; 7.58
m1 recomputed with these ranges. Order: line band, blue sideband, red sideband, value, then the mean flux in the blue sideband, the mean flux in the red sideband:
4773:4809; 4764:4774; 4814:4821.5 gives -1.07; 8.29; 8.78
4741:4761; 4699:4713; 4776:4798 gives 3.88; 7.48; 8.64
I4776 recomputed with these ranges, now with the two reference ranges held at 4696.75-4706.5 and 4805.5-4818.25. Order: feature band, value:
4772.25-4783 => 0.04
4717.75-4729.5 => 0.09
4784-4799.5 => 0.05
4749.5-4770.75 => 0.13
